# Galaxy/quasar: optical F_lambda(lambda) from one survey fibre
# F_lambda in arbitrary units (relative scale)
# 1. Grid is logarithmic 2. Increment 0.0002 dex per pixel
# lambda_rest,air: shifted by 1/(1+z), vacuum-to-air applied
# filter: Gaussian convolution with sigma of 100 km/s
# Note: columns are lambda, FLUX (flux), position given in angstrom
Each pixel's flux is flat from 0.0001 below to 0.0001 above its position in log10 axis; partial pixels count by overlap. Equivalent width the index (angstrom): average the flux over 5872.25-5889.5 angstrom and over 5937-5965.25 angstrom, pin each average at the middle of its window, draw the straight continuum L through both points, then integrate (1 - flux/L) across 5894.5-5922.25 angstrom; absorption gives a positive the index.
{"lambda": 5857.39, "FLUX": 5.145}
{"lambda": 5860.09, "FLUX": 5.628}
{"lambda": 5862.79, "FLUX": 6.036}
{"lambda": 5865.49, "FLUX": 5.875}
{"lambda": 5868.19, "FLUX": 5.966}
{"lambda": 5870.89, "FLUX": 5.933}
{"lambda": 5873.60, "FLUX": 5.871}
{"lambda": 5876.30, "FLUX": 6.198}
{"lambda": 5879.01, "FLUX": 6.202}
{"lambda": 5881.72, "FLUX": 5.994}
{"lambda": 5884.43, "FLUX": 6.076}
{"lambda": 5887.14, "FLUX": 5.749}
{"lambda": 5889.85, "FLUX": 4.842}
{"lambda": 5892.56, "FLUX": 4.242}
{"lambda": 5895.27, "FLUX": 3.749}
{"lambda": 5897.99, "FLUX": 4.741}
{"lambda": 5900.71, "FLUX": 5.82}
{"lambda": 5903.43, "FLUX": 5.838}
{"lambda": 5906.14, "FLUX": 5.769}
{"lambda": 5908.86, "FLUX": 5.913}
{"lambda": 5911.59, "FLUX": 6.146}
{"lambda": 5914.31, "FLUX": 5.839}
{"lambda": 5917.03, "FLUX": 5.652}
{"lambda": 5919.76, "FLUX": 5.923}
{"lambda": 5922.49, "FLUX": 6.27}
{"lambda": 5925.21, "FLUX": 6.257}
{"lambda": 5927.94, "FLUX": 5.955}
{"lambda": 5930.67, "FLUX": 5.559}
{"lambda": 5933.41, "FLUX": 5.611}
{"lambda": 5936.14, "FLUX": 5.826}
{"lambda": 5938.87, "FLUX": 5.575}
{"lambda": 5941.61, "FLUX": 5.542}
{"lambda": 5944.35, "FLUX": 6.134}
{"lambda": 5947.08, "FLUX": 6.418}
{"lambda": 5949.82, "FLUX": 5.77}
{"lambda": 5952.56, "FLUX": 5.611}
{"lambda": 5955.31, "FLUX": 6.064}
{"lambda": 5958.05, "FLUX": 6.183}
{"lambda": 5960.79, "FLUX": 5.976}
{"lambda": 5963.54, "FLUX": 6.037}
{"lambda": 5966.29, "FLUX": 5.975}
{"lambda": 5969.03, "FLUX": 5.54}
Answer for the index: 1.6 angstrom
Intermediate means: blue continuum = 5.95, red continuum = 5.93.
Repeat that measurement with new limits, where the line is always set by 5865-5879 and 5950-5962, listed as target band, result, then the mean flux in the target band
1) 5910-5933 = 0.11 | 5.93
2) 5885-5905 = 3.12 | 5.05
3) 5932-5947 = 0.39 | 5.8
